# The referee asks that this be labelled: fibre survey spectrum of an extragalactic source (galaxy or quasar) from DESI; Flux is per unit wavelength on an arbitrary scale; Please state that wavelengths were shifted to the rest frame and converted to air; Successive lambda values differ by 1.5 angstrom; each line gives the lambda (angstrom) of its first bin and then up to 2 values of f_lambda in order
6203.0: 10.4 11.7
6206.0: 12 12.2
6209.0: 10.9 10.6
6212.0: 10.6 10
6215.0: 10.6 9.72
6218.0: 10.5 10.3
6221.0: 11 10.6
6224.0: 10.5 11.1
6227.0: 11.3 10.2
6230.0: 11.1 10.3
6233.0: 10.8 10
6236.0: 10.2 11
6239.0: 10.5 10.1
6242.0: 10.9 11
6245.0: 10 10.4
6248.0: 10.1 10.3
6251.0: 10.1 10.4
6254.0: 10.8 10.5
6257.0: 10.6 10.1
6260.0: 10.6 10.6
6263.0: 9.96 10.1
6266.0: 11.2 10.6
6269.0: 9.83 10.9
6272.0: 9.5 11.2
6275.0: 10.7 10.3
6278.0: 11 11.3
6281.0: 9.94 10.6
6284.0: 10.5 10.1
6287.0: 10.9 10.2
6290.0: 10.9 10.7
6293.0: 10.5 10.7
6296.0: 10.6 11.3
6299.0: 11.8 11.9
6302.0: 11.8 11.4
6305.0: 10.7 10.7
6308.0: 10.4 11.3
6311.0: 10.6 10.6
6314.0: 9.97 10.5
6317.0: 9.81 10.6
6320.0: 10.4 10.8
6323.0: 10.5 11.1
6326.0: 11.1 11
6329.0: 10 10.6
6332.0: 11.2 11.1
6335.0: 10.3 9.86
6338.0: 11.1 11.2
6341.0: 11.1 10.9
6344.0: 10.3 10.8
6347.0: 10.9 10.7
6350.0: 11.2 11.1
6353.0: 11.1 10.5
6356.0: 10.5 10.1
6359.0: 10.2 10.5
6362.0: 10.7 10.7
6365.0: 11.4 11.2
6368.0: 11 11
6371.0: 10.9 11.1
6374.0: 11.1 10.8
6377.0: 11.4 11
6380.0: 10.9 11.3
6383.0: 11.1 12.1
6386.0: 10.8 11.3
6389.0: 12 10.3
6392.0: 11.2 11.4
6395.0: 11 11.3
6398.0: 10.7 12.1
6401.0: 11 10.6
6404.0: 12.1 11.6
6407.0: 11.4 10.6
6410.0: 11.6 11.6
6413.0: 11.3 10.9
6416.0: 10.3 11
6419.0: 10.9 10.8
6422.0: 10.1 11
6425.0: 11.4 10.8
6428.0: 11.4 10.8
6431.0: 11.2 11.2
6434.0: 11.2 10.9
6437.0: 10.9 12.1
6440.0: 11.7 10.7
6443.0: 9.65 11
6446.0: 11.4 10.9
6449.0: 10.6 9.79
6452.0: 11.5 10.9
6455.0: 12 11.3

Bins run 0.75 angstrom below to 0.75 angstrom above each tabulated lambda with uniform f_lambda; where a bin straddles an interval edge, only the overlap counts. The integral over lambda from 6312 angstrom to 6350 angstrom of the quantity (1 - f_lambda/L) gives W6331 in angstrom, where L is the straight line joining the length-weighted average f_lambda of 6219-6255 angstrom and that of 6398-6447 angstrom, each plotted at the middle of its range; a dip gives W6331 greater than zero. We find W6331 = 0.5 angstrom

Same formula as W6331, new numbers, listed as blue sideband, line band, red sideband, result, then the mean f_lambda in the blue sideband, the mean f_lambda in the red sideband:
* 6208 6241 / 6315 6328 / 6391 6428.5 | 0.25 angstrom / 10.6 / 11.1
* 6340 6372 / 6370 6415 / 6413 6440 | -1.23 angstrom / 10.8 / 11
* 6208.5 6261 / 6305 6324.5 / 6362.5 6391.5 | 0.55 angstrom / 10.5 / 11.1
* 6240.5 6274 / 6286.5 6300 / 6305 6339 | -0.42 angstrom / 10.4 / 10.6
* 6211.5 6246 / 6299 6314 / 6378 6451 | -0.37 angstrom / 10.5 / 11.1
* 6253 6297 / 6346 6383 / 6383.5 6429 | 0.22 angstrom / 10.5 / 11.2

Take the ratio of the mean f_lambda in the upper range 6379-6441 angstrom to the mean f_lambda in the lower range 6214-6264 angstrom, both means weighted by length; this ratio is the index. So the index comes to 1.1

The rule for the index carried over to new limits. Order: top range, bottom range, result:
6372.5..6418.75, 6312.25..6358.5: 1.05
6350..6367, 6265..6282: 1.02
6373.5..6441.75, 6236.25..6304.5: 1.05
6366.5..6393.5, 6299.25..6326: 1.03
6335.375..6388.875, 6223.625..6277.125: 1.04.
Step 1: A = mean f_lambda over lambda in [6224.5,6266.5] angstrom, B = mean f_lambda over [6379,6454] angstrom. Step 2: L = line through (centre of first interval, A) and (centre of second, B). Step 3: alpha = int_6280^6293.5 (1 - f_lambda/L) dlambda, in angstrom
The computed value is 0.19 angstrom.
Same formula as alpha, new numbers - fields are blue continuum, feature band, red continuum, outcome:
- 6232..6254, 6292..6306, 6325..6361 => -0.8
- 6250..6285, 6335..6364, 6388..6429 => 0.4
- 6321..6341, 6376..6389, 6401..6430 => -0.4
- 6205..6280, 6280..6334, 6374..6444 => 0.2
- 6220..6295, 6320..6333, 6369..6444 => 0.0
